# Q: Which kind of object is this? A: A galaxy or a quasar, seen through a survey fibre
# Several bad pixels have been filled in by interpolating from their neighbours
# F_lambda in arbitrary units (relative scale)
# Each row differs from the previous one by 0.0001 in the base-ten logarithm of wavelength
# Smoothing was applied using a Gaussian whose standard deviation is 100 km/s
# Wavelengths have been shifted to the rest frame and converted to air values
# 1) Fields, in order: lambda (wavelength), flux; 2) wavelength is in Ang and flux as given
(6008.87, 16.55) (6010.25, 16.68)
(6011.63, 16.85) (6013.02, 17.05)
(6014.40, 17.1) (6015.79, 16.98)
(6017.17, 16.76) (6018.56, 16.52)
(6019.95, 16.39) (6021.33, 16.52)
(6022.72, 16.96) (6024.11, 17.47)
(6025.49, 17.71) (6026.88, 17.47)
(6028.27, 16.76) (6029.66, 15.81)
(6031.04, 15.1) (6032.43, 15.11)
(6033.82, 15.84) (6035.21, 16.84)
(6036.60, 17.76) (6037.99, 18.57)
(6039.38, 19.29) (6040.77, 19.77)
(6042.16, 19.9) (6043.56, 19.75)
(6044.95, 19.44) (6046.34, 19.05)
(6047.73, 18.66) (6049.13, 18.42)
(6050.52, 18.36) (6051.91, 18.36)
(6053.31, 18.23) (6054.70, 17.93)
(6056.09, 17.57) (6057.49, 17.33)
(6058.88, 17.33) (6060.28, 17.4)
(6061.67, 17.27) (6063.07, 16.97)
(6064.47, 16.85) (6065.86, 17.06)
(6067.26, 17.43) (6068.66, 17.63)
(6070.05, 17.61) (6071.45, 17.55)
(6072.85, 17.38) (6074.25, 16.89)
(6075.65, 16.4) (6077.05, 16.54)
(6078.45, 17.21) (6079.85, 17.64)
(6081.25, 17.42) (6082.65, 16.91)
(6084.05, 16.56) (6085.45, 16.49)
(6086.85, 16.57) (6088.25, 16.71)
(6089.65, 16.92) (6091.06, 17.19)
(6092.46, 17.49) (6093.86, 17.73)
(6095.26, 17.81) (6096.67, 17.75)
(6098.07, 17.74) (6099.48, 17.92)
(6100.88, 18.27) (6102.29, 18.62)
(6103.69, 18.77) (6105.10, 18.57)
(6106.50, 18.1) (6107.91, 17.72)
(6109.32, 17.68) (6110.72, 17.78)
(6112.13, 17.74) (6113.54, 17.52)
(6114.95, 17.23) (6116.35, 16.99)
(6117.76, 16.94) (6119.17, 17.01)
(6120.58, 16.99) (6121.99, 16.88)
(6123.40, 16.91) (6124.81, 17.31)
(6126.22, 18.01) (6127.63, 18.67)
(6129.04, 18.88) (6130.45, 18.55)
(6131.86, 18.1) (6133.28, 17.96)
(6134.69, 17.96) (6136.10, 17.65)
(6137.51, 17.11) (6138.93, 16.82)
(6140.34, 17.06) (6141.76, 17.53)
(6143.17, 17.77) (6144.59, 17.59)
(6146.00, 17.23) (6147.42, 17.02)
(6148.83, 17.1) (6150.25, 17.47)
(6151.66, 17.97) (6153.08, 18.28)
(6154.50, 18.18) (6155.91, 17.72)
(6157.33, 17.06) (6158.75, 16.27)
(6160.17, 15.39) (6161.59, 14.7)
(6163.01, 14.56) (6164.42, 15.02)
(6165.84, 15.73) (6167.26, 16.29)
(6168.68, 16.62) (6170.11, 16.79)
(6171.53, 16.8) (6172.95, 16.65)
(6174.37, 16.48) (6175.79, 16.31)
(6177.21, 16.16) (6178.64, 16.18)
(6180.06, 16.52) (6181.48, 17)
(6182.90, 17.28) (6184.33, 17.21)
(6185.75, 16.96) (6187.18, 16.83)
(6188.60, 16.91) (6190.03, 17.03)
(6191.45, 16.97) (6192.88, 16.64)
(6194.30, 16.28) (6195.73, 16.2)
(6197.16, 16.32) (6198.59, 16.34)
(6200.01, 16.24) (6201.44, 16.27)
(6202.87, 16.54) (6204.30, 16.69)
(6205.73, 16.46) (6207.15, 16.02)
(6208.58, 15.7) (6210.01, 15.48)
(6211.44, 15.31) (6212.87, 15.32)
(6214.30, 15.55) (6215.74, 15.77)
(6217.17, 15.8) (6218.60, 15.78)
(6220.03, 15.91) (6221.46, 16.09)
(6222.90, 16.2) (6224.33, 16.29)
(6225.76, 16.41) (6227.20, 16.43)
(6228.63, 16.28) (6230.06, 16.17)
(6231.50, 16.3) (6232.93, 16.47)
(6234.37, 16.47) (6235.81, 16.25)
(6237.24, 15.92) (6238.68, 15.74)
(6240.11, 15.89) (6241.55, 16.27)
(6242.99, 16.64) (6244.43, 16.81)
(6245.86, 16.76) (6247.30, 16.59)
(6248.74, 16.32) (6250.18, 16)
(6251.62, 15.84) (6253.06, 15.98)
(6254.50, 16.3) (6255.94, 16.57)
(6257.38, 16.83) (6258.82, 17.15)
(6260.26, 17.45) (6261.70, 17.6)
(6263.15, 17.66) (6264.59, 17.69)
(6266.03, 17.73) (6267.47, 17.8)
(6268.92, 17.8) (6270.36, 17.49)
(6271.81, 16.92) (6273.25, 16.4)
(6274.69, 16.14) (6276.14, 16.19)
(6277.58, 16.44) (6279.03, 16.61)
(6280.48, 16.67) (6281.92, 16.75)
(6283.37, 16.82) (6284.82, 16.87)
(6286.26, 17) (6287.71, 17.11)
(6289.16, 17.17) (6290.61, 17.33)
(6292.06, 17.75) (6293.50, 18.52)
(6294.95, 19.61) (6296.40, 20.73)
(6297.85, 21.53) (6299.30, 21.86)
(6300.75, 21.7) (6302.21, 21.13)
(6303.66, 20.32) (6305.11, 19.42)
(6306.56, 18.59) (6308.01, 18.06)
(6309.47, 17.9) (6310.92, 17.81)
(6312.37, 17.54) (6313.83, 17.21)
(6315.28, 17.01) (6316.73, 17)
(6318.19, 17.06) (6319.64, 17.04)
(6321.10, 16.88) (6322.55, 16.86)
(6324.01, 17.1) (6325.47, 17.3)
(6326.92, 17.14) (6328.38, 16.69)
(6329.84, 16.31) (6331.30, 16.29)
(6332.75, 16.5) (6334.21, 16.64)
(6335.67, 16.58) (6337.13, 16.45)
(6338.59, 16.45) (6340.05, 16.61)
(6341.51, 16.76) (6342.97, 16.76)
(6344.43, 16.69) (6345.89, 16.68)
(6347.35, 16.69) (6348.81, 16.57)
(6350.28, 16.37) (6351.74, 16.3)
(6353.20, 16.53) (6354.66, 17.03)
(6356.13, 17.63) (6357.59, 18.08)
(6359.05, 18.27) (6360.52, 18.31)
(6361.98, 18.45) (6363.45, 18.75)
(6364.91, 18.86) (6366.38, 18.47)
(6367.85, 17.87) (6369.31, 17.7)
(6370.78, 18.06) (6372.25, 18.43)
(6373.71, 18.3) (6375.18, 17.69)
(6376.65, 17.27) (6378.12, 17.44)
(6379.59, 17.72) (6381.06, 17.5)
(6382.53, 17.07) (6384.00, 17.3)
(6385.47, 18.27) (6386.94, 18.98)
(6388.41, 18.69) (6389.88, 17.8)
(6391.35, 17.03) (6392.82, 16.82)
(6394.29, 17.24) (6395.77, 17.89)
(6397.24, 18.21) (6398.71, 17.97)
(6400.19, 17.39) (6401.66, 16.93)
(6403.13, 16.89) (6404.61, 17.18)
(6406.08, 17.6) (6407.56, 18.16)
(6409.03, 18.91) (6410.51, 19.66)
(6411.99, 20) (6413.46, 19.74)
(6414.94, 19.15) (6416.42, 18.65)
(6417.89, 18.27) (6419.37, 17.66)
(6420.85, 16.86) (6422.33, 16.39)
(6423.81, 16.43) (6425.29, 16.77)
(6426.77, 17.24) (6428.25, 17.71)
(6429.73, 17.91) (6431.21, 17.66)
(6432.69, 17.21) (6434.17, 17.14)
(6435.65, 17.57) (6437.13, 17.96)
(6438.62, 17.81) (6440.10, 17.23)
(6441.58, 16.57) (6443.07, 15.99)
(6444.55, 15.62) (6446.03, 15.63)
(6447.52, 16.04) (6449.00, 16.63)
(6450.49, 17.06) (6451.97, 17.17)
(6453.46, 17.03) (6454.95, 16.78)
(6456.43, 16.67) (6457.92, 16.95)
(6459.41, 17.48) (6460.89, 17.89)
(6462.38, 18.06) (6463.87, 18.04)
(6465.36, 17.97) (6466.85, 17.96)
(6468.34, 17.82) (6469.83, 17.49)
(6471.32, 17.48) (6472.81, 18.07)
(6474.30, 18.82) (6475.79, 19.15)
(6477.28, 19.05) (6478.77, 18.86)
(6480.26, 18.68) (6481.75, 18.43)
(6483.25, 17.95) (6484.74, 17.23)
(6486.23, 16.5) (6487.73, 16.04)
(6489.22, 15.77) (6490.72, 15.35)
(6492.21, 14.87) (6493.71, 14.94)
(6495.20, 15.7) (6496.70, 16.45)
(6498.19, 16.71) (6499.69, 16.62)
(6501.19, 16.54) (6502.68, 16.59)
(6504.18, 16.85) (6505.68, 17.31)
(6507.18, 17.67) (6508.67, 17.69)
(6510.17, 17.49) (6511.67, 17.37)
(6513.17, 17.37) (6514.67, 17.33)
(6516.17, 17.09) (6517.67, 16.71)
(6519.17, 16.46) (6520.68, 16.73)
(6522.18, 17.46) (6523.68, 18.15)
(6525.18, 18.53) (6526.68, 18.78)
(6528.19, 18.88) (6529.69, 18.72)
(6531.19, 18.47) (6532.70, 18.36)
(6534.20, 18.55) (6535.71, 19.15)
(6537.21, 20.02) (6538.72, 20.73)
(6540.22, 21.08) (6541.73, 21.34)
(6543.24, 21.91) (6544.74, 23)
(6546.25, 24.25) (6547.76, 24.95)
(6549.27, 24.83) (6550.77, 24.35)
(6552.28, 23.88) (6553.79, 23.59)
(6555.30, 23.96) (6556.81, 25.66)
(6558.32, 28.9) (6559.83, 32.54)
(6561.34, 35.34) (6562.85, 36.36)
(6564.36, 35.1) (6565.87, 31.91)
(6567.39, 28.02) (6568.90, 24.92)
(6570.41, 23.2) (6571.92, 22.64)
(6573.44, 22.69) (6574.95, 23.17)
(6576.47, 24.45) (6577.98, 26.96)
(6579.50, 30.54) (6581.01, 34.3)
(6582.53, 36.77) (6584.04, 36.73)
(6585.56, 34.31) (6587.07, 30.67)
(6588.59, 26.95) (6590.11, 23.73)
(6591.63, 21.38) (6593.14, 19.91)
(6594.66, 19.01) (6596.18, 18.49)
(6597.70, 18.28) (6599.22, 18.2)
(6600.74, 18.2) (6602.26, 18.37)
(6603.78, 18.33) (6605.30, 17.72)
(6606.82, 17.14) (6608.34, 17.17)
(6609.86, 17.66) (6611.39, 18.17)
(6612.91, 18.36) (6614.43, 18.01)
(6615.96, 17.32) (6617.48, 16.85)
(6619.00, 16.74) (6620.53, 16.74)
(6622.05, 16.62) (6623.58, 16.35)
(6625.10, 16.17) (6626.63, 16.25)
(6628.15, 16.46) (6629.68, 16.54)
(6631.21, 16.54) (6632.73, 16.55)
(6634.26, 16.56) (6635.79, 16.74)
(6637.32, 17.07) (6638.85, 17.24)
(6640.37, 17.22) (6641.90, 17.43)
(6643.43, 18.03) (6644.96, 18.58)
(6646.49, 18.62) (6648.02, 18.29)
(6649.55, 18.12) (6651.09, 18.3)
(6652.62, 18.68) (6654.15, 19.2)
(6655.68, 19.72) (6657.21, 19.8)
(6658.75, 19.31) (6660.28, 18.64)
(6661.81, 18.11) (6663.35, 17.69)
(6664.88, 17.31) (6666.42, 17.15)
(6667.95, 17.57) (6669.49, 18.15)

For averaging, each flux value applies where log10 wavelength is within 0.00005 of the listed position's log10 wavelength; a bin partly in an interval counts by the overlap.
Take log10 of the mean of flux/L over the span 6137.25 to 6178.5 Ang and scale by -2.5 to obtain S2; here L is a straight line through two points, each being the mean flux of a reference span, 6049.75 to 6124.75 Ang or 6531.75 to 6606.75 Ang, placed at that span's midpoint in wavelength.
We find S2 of 0.11 mag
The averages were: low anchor 17.4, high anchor 24.8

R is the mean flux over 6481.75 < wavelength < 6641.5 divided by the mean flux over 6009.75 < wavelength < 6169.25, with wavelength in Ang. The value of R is 1.19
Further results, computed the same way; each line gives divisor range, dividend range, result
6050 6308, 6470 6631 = 1.21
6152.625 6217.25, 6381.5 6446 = 1.08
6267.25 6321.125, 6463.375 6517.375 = 0.96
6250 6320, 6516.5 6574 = 1.30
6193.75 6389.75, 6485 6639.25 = 1.21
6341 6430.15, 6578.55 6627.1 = 1.20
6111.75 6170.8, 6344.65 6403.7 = 1.03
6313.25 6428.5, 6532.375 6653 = 1.25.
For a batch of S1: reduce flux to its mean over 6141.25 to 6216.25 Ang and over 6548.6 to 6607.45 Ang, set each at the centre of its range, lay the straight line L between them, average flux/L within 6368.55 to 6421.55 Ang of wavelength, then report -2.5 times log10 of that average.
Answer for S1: 0.20 mag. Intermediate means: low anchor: 16.5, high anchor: 25.7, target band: 18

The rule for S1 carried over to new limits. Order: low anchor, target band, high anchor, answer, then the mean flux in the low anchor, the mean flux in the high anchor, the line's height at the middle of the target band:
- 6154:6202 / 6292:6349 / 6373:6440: -0.033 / 16.5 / 17.8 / 17.3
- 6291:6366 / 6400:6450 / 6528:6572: 0.184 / 17.8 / 24.6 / 20.7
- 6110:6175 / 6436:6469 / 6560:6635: 0.211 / 17.1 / 22.5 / 20.8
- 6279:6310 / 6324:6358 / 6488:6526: 0.094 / 18.7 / 16.8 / 18.3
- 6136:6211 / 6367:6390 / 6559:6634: 0.099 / 16.7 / 22.7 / 19.6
